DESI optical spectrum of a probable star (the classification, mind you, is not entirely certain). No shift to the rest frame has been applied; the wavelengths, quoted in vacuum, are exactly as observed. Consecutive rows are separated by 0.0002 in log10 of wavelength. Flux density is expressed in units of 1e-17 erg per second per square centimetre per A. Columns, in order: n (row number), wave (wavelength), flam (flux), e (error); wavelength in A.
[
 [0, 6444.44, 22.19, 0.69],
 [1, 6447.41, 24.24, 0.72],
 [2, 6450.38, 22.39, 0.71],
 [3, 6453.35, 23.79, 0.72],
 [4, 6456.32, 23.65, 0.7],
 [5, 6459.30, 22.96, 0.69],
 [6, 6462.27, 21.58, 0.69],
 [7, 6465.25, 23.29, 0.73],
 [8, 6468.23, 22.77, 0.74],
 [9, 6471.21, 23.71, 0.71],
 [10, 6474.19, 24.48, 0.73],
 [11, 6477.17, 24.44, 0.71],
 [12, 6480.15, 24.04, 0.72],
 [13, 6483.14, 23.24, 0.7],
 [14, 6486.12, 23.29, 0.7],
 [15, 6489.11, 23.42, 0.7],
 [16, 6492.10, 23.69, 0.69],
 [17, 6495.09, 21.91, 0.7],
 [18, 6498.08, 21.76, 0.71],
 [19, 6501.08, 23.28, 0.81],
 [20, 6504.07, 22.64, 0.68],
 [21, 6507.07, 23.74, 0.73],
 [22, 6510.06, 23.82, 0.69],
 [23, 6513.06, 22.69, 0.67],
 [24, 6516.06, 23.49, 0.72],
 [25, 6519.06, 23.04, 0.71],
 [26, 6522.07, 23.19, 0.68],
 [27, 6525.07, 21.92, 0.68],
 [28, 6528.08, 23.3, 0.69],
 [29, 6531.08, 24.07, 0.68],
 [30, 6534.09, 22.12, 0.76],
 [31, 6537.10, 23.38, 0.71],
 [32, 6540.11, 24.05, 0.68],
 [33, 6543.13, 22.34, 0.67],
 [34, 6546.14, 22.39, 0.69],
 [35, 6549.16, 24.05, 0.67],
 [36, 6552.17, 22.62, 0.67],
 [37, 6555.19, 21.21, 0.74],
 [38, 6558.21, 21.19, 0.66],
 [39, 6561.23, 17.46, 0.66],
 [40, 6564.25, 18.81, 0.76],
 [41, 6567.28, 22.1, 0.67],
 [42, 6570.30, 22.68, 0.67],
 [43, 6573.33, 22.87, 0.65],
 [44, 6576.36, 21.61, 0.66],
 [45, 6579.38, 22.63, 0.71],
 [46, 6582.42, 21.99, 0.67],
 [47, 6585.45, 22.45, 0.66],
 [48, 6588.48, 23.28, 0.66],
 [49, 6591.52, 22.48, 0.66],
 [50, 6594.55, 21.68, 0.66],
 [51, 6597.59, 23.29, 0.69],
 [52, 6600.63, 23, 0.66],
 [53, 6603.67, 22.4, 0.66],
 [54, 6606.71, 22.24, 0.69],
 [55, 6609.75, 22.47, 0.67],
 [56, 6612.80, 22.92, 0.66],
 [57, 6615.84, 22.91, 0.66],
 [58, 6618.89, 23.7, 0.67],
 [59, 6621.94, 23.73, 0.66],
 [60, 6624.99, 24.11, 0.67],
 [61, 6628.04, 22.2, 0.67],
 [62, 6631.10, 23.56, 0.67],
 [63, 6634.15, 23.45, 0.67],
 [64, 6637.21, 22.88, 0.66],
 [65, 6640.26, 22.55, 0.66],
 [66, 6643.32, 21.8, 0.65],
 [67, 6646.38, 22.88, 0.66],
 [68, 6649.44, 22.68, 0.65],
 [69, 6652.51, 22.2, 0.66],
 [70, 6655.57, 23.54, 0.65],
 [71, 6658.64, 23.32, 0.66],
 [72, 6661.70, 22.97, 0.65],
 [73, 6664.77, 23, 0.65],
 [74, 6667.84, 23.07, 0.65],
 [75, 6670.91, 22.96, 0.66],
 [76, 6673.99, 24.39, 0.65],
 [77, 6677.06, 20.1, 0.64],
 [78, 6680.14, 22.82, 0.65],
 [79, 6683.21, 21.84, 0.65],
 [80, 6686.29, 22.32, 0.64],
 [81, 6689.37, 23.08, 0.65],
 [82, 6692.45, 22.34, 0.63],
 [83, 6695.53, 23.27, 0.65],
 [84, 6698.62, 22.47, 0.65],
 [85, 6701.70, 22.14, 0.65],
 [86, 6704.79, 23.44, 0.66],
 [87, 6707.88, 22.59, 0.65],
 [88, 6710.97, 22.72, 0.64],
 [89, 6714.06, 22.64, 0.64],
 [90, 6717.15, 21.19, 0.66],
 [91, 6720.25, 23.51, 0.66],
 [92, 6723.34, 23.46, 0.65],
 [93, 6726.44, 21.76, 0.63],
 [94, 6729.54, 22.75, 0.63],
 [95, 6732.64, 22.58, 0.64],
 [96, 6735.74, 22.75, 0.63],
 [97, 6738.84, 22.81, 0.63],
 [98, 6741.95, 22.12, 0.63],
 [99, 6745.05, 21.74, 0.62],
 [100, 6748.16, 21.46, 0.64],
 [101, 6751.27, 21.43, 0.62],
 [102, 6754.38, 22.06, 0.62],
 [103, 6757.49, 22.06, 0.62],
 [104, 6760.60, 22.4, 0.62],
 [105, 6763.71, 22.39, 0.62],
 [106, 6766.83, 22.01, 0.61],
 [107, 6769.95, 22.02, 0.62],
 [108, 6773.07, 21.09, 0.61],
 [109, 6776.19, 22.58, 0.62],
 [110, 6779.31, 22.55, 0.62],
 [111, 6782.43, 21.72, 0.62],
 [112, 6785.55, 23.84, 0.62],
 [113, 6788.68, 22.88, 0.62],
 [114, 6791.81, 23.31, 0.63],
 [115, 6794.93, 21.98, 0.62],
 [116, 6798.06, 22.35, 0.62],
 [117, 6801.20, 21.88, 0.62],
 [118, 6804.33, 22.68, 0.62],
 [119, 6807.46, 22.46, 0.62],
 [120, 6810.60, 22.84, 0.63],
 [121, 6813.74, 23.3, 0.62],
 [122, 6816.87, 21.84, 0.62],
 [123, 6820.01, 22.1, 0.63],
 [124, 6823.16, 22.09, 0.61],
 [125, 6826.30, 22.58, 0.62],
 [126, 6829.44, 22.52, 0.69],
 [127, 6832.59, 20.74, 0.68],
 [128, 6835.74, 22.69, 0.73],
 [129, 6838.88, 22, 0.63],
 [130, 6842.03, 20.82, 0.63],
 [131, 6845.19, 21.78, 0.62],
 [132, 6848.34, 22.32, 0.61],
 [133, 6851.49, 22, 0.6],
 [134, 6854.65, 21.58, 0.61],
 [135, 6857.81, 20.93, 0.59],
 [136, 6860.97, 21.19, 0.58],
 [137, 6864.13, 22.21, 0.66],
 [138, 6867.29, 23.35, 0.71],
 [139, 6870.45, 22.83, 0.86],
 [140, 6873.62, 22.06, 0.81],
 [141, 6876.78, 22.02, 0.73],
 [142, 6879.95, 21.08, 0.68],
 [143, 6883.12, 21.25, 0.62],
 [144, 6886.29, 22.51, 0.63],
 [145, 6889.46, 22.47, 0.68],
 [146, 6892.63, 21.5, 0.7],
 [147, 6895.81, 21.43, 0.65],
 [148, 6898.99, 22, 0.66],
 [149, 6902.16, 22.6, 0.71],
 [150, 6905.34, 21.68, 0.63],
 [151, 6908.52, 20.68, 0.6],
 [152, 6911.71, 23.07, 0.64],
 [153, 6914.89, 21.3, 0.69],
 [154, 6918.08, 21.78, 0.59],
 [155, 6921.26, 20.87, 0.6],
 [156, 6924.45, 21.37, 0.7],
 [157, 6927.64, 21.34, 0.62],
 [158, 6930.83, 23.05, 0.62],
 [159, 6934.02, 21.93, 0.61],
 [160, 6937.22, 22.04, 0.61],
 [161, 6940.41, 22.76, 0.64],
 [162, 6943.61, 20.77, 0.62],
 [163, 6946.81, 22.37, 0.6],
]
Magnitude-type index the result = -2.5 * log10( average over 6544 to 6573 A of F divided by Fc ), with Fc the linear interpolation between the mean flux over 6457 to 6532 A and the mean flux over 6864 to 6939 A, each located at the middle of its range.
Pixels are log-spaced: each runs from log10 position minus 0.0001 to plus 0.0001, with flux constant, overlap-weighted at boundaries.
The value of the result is 0.07 mag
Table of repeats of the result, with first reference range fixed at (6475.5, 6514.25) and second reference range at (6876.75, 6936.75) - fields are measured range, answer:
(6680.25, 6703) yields 0.001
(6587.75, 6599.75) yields 0.011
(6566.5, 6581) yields 0.027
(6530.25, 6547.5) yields 0.003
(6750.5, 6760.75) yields 0.016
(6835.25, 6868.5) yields 0.006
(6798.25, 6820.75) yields -0.016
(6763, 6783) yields 0.010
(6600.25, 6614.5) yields 0.012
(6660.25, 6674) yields -0.024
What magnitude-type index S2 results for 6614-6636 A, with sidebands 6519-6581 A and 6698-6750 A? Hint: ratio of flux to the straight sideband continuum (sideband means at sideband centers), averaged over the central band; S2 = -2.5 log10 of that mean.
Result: -0.05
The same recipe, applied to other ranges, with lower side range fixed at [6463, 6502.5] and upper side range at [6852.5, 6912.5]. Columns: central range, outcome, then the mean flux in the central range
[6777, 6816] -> -0.021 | 22.6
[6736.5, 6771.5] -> 0.014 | 22.1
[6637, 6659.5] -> 0.001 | 22.7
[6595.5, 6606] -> 0.005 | 22.8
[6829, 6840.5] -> 0.007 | 21.9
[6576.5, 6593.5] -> 0.022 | 22.5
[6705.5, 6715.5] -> -0.010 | 22.7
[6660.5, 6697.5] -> -0.003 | 22.7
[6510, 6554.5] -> 0.004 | 23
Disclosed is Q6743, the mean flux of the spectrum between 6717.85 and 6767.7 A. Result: 22.3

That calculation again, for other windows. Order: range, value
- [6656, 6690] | 22.7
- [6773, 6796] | 22.6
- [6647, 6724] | 22.7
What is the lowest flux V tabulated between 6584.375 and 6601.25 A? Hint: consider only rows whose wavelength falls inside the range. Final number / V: 21.68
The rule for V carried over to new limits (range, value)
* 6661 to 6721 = 20.1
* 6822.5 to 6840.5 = 20.74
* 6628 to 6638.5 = 22.2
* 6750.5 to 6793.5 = 21.09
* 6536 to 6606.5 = 17.46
